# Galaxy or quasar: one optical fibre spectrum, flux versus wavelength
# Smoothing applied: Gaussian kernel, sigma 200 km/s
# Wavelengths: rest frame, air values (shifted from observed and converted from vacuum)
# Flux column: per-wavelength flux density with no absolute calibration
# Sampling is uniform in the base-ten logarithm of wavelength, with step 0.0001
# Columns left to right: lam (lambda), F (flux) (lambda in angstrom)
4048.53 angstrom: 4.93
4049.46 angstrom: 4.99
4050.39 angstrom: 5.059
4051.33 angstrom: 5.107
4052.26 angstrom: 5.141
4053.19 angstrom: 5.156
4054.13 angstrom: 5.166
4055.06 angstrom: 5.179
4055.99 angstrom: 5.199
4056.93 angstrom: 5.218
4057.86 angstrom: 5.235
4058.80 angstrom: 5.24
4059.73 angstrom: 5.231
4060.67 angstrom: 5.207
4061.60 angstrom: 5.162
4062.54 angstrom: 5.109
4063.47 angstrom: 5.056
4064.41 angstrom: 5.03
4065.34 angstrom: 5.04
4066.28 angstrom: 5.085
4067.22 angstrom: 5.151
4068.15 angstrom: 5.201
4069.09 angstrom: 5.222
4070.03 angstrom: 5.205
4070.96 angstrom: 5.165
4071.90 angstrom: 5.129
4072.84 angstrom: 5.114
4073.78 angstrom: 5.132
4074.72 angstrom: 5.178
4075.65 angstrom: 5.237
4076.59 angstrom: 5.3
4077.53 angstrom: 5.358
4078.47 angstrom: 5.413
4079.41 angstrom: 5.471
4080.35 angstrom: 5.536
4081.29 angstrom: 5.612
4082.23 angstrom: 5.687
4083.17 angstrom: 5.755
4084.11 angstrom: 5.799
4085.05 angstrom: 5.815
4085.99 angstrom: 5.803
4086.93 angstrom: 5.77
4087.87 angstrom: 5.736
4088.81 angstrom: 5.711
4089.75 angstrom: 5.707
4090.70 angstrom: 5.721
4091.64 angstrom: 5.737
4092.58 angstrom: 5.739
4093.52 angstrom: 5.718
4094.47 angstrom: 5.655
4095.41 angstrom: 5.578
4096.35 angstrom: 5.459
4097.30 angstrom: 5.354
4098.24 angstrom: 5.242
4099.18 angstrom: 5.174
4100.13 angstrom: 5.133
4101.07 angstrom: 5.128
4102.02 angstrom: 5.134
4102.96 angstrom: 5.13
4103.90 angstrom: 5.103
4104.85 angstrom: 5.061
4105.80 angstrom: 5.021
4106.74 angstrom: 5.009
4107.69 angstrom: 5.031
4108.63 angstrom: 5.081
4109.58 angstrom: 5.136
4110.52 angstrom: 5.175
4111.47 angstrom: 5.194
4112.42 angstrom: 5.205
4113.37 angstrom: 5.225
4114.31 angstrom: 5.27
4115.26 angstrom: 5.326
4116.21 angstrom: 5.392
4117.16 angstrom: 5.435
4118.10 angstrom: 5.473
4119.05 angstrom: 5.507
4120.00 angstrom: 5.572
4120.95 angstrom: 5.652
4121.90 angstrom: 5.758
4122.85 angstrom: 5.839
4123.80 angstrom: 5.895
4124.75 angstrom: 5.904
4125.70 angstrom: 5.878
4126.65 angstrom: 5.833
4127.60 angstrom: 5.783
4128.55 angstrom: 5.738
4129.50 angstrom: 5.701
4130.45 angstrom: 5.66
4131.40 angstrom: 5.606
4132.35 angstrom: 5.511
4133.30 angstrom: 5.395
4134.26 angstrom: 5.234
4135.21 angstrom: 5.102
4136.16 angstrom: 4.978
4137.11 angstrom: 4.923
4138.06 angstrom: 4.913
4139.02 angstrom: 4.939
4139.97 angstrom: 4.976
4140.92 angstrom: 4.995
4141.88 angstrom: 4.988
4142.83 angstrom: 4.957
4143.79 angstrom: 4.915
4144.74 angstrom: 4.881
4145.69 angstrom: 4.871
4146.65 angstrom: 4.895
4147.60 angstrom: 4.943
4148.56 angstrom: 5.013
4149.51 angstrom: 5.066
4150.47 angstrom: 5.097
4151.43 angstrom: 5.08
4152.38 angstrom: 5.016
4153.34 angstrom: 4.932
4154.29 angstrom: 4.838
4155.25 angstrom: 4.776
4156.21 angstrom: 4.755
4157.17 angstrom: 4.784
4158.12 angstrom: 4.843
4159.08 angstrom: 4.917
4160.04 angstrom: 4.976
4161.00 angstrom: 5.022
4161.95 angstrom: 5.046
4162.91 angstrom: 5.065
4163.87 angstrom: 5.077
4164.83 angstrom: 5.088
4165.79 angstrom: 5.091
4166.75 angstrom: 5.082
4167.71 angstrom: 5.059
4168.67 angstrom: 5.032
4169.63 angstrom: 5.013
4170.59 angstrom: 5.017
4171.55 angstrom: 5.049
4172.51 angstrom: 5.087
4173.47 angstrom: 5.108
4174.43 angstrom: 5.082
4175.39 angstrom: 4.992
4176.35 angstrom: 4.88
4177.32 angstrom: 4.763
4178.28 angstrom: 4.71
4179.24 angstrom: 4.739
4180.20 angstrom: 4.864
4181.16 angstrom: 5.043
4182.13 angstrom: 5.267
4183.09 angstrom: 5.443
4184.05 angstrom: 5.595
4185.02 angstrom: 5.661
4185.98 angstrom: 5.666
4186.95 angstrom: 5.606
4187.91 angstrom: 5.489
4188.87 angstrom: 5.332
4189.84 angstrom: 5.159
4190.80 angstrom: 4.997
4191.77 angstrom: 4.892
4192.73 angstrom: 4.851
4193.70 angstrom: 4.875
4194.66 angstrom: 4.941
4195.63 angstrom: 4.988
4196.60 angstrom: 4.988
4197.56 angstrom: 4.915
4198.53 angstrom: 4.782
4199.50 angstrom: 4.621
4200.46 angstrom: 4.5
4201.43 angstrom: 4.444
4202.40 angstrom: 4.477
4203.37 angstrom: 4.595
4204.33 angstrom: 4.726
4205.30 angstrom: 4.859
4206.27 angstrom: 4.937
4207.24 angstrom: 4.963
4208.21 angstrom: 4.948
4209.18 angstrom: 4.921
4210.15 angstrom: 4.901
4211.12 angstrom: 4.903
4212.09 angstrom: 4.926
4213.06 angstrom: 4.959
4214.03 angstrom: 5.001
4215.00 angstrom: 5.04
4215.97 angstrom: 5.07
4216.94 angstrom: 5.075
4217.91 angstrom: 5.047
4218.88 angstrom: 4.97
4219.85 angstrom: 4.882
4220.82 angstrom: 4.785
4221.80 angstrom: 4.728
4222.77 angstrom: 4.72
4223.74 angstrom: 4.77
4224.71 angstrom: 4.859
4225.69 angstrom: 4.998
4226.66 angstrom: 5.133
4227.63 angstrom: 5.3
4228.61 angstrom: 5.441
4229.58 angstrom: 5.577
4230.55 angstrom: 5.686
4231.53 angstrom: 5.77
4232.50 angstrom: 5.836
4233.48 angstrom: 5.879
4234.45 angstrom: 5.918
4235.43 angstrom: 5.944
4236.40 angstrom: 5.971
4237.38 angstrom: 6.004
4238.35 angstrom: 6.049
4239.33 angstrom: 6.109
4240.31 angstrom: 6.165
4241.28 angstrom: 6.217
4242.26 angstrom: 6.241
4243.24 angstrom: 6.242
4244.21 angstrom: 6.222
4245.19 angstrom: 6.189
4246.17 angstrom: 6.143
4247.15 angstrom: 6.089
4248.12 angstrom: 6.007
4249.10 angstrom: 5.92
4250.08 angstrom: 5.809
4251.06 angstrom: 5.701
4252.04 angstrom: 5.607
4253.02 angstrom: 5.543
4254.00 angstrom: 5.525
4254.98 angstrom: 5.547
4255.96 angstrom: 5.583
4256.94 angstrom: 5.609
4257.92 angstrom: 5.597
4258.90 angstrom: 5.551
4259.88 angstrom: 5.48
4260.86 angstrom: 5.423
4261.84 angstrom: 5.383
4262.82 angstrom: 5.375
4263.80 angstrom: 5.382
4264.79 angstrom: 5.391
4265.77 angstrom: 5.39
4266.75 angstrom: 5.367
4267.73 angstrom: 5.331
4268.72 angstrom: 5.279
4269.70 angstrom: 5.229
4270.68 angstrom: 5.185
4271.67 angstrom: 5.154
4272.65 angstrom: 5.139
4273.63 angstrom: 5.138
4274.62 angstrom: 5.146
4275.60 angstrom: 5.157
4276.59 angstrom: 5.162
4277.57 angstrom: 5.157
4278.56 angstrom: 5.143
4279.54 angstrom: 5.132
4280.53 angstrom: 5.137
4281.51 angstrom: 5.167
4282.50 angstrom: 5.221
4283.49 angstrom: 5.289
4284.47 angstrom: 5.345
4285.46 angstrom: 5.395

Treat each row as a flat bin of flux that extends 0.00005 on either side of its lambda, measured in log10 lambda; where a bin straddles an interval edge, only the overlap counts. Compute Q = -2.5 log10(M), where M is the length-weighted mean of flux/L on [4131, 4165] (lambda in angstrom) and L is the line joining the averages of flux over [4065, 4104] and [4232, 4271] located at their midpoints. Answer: 0.11 mag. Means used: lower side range 5.42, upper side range 5.74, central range 5.01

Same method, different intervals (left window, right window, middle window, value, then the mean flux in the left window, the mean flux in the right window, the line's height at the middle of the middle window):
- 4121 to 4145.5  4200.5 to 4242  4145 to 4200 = 0.06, 5.37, 5.22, 5.31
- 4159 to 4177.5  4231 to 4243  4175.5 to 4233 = 0.10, 5.03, 6.01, 5.54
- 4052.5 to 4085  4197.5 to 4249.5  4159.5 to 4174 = 0.05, 5.27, 5.33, 5.31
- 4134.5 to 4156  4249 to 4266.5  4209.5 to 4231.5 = 0.06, 4.96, 5.53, 5.34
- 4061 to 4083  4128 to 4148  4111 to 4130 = -0.08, 5.25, 5.15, 5.18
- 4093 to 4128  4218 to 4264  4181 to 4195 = 0.05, 5.39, 5.61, 5.52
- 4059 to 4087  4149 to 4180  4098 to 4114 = 0.01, 5.33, 4.97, 5.2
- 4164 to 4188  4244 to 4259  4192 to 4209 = 0.12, 5.13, 5.79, 5.34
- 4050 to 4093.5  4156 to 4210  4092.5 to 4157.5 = -0.01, 5.35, 4.99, 5.18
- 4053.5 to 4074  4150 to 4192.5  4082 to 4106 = -0.07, 5.16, 5.07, 5.13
